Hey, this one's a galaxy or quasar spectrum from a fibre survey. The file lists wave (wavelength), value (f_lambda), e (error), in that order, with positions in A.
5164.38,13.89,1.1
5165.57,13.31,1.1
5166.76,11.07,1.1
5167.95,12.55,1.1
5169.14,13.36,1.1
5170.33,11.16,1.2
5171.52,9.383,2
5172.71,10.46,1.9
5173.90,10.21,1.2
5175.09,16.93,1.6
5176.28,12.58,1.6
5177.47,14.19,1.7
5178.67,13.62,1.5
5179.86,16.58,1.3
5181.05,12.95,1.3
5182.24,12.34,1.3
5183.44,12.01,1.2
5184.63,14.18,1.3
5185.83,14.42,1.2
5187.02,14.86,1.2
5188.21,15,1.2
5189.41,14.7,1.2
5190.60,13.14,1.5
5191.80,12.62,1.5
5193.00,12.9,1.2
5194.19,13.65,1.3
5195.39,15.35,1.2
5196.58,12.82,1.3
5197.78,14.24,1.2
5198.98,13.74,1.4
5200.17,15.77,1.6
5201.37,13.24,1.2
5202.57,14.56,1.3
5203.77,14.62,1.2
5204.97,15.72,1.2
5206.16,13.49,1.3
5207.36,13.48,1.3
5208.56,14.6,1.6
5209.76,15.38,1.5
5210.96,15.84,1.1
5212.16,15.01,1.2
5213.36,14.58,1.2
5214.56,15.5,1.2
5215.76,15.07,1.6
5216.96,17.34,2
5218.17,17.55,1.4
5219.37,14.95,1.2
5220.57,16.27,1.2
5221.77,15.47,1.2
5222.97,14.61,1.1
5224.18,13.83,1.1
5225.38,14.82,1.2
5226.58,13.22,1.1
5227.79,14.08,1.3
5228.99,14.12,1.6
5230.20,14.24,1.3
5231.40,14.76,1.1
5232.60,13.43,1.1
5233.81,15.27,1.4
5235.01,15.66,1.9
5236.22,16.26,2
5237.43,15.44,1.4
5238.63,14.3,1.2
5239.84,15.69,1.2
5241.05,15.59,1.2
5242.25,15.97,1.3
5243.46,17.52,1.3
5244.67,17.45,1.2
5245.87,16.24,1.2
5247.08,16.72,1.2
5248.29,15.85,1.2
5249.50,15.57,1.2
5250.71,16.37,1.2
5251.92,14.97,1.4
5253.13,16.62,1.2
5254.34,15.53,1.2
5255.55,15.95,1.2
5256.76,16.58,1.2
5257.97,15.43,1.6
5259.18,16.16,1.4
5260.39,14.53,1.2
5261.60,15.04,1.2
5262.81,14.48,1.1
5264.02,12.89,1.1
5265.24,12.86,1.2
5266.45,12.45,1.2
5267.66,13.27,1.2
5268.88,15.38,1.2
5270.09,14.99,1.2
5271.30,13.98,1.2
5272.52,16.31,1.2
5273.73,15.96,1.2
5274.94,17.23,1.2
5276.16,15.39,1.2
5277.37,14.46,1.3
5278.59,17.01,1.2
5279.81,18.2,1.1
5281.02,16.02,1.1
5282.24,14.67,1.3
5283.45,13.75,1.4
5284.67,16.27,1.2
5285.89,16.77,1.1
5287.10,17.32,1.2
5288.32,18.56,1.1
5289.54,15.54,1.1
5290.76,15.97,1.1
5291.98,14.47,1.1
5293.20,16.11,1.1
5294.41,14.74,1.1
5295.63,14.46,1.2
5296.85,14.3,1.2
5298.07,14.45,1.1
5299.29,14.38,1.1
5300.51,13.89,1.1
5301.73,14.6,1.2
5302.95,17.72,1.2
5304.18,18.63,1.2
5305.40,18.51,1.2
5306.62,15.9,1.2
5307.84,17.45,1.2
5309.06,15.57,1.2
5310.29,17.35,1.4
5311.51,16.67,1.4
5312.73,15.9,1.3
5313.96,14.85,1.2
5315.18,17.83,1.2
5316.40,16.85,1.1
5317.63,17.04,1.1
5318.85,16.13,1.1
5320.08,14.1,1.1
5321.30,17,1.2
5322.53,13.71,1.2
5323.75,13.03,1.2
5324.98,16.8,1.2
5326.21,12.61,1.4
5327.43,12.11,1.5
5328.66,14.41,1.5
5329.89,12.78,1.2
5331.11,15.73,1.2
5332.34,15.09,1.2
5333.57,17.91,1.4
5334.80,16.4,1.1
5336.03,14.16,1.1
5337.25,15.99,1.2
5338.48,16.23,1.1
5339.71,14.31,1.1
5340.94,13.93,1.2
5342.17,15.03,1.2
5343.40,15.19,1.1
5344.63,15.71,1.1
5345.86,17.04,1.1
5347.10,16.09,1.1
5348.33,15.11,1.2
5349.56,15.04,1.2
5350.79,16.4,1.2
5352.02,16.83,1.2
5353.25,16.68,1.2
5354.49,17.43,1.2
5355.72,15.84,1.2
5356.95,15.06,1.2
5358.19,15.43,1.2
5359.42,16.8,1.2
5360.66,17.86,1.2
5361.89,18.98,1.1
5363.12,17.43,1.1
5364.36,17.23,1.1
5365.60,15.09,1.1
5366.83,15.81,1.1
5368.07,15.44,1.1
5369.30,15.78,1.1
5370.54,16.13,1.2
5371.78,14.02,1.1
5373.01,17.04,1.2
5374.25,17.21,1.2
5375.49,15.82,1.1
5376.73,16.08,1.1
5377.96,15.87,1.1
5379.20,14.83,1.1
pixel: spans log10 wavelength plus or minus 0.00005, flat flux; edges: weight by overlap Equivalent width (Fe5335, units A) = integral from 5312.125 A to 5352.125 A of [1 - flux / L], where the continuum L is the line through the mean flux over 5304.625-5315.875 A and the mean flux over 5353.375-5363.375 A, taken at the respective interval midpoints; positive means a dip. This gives 3.4 A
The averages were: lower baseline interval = 16.7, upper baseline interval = 16.8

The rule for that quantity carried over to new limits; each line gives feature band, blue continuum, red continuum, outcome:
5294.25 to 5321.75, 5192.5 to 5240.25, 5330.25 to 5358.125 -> -1.0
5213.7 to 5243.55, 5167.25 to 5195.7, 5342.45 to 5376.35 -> -2.4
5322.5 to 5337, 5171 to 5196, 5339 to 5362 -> 1.0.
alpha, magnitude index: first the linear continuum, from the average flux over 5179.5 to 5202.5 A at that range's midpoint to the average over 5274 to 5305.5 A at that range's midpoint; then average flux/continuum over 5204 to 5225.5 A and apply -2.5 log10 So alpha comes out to -0.06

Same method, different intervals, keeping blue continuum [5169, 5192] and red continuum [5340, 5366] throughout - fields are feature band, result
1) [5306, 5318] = -0.07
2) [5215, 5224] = -0.14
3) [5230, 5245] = -0.09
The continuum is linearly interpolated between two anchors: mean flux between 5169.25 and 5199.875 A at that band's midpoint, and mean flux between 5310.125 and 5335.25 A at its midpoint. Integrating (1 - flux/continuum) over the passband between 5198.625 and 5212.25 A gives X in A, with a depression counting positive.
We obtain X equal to -0.9 A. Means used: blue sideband 13.4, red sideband 15.4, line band 14.6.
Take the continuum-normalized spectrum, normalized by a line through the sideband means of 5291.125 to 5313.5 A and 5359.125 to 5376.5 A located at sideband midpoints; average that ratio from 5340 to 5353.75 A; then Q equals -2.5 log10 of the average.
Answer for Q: 0.04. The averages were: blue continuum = 15.8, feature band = 15.7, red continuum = 16.5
